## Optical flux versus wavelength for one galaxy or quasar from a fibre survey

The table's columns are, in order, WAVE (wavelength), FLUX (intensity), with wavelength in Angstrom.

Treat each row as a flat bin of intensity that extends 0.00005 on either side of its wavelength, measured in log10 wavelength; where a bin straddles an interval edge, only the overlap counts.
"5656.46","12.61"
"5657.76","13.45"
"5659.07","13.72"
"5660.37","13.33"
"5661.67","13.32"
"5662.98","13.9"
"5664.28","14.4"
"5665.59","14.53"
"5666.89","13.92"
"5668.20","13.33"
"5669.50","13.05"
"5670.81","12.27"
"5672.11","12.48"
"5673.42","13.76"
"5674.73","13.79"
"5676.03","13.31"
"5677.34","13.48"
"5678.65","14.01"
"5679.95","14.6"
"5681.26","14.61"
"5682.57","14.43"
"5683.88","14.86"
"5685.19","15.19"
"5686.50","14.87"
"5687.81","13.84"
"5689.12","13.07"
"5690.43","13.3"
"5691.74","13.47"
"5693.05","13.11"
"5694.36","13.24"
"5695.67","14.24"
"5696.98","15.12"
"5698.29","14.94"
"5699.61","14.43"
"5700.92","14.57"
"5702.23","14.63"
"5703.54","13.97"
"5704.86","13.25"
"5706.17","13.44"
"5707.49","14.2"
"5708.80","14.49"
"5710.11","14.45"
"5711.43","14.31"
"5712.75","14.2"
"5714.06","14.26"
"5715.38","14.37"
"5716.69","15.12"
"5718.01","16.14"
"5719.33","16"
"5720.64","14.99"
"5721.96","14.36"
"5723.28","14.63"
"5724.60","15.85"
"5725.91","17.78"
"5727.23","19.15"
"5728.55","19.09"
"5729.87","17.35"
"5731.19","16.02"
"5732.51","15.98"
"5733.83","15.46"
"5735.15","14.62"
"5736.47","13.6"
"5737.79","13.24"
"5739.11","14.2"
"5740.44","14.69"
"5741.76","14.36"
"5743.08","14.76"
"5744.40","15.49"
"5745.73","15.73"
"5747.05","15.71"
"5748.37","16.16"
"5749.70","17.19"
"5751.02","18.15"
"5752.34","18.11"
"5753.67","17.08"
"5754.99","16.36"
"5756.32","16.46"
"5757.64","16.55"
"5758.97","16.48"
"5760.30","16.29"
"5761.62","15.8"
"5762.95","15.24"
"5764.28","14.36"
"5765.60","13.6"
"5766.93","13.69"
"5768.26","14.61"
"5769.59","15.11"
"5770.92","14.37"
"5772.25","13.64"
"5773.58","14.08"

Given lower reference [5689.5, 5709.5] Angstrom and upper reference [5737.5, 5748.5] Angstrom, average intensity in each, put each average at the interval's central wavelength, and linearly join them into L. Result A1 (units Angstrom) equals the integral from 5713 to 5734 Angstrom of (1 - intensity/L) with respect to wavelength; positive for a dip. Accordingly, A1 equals -2.2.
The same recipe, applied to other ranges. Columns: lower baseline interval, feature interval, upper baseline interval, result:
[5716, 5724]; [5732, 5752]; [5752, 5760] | 1.0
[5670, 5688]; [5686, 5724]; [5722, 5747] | 1.1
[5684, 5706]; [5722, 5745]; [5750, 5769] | -0.7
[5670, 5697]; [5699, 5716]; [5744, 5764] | 0.6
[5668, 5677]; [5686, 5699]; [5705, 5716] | -0.2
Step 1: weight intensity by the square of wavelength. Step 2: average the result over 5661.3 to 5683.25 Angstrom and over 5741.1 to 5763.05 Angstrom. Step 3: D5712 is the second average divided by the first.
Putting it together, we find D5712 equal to 1.2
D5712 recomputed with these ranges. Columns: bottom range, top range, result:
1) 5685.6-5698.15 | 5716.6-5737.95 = 1.16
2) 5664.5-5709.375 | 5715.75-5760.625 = 1.17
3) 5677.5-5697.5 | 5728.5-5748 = 1.10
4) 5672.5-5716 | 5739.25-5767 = 1.15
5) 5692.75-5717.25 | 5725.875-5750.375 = 1.12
